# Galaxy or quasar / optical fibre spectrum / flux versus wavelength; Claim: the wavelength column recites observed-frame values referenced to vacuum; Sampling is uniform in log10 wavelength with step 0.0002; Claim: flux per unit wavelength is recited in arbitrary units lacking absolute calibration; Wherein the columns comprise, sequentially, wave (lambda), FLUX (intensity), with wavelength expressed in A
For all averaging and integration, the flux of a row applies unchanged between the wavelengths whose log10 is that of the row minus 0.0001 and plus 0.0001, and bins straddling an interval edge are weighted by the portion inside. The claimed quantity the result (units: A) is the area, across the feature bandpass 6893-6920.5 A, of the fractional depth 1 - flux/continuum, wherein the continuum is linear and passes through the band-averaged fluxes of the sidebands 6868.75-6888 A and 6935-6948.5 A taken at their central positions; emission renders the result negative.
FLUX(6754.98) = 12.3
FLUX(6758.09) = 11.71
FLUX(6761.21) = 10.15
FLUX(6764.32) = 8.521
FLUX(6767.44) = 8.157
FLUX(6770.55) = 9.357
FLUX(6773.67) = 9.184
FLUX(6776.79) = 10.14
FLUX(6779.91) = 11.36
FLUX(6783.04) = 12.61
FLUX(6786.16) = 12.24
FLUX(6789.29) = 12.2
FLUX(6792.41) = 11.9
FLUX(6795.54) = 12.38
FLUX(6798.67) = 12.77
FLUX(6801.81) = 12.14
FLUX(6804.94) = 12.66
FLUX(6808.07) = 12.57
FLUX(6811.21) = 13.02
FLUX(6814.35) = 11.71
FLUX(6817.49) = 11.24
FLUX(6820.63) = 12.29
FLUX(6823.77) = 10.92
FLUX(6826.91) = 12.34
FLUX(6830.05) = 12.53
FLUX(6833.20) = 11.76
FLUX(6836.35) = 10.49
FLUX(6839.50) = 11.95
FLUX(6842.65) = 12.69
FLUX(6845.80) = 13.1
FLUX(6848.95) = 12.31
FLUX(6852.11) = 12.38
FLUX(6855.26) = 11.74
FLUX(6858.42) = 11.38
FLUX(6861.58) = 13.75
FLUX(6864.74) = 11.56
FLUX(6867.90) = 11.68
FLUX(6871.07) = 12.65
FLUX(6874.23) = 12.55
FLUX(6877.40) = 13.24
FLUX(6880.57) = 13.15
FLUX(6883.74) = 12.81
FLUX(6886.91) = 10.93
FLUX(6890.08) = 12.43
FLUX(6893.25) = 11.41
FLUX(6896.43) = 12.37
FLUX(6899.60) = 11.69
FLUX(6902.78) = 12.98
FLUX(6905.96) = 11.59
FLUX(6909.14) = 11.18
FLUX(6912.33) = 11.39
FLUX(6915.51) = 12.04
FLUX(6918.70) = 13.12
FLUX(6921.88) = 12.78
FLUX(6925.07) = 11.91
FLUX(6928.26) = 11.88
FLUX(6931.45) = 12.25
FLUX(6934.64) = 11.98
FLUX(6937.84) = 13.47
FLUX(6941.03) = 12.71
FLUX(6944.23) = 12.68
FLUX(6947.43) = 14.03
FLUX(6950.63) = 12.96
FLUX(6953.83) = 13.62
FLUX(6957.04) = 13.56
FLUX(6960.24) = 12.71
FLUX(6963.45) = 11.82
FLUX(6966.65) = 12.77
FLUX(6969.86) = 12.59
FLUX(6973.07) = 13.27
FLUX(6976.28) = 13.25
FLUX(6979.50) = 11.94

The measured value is 1.7 A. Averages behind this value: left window 12.6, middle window 12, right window 13.1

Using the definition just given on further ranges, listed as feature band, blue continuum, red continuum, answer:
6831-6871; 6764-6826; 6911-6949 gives -0.69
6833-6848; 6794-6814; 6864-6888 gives 0.50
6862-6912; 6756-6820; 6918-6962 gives 0.53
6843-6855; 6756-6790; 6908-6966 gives -1.10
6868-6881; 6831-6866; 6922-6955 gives -0.47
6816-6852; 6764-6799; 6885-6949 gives -1.72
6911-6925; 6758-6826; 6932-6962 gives 0.46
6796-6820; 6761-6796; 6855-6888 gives -2.39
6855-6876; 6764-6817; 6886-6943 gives -0.66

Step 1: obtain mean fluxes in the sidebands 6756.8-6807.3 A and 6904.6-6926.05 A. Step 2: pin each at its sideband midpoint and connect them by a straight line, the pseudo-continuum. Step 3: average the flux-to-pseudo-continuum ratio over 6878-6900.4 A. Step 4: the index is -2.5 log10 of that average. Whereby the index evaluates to -0.03 mag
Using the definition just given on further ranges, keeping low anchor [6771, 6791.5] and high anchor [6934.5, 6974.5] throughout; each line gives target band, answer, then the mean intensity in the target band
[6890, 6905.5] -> 0.025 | 12.1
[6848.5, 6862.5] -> -0.025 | 12.2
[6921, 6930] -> 0.046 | 12.1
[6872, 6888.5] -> -0.029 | 12.5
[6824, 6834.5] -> -0.034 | 12.1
